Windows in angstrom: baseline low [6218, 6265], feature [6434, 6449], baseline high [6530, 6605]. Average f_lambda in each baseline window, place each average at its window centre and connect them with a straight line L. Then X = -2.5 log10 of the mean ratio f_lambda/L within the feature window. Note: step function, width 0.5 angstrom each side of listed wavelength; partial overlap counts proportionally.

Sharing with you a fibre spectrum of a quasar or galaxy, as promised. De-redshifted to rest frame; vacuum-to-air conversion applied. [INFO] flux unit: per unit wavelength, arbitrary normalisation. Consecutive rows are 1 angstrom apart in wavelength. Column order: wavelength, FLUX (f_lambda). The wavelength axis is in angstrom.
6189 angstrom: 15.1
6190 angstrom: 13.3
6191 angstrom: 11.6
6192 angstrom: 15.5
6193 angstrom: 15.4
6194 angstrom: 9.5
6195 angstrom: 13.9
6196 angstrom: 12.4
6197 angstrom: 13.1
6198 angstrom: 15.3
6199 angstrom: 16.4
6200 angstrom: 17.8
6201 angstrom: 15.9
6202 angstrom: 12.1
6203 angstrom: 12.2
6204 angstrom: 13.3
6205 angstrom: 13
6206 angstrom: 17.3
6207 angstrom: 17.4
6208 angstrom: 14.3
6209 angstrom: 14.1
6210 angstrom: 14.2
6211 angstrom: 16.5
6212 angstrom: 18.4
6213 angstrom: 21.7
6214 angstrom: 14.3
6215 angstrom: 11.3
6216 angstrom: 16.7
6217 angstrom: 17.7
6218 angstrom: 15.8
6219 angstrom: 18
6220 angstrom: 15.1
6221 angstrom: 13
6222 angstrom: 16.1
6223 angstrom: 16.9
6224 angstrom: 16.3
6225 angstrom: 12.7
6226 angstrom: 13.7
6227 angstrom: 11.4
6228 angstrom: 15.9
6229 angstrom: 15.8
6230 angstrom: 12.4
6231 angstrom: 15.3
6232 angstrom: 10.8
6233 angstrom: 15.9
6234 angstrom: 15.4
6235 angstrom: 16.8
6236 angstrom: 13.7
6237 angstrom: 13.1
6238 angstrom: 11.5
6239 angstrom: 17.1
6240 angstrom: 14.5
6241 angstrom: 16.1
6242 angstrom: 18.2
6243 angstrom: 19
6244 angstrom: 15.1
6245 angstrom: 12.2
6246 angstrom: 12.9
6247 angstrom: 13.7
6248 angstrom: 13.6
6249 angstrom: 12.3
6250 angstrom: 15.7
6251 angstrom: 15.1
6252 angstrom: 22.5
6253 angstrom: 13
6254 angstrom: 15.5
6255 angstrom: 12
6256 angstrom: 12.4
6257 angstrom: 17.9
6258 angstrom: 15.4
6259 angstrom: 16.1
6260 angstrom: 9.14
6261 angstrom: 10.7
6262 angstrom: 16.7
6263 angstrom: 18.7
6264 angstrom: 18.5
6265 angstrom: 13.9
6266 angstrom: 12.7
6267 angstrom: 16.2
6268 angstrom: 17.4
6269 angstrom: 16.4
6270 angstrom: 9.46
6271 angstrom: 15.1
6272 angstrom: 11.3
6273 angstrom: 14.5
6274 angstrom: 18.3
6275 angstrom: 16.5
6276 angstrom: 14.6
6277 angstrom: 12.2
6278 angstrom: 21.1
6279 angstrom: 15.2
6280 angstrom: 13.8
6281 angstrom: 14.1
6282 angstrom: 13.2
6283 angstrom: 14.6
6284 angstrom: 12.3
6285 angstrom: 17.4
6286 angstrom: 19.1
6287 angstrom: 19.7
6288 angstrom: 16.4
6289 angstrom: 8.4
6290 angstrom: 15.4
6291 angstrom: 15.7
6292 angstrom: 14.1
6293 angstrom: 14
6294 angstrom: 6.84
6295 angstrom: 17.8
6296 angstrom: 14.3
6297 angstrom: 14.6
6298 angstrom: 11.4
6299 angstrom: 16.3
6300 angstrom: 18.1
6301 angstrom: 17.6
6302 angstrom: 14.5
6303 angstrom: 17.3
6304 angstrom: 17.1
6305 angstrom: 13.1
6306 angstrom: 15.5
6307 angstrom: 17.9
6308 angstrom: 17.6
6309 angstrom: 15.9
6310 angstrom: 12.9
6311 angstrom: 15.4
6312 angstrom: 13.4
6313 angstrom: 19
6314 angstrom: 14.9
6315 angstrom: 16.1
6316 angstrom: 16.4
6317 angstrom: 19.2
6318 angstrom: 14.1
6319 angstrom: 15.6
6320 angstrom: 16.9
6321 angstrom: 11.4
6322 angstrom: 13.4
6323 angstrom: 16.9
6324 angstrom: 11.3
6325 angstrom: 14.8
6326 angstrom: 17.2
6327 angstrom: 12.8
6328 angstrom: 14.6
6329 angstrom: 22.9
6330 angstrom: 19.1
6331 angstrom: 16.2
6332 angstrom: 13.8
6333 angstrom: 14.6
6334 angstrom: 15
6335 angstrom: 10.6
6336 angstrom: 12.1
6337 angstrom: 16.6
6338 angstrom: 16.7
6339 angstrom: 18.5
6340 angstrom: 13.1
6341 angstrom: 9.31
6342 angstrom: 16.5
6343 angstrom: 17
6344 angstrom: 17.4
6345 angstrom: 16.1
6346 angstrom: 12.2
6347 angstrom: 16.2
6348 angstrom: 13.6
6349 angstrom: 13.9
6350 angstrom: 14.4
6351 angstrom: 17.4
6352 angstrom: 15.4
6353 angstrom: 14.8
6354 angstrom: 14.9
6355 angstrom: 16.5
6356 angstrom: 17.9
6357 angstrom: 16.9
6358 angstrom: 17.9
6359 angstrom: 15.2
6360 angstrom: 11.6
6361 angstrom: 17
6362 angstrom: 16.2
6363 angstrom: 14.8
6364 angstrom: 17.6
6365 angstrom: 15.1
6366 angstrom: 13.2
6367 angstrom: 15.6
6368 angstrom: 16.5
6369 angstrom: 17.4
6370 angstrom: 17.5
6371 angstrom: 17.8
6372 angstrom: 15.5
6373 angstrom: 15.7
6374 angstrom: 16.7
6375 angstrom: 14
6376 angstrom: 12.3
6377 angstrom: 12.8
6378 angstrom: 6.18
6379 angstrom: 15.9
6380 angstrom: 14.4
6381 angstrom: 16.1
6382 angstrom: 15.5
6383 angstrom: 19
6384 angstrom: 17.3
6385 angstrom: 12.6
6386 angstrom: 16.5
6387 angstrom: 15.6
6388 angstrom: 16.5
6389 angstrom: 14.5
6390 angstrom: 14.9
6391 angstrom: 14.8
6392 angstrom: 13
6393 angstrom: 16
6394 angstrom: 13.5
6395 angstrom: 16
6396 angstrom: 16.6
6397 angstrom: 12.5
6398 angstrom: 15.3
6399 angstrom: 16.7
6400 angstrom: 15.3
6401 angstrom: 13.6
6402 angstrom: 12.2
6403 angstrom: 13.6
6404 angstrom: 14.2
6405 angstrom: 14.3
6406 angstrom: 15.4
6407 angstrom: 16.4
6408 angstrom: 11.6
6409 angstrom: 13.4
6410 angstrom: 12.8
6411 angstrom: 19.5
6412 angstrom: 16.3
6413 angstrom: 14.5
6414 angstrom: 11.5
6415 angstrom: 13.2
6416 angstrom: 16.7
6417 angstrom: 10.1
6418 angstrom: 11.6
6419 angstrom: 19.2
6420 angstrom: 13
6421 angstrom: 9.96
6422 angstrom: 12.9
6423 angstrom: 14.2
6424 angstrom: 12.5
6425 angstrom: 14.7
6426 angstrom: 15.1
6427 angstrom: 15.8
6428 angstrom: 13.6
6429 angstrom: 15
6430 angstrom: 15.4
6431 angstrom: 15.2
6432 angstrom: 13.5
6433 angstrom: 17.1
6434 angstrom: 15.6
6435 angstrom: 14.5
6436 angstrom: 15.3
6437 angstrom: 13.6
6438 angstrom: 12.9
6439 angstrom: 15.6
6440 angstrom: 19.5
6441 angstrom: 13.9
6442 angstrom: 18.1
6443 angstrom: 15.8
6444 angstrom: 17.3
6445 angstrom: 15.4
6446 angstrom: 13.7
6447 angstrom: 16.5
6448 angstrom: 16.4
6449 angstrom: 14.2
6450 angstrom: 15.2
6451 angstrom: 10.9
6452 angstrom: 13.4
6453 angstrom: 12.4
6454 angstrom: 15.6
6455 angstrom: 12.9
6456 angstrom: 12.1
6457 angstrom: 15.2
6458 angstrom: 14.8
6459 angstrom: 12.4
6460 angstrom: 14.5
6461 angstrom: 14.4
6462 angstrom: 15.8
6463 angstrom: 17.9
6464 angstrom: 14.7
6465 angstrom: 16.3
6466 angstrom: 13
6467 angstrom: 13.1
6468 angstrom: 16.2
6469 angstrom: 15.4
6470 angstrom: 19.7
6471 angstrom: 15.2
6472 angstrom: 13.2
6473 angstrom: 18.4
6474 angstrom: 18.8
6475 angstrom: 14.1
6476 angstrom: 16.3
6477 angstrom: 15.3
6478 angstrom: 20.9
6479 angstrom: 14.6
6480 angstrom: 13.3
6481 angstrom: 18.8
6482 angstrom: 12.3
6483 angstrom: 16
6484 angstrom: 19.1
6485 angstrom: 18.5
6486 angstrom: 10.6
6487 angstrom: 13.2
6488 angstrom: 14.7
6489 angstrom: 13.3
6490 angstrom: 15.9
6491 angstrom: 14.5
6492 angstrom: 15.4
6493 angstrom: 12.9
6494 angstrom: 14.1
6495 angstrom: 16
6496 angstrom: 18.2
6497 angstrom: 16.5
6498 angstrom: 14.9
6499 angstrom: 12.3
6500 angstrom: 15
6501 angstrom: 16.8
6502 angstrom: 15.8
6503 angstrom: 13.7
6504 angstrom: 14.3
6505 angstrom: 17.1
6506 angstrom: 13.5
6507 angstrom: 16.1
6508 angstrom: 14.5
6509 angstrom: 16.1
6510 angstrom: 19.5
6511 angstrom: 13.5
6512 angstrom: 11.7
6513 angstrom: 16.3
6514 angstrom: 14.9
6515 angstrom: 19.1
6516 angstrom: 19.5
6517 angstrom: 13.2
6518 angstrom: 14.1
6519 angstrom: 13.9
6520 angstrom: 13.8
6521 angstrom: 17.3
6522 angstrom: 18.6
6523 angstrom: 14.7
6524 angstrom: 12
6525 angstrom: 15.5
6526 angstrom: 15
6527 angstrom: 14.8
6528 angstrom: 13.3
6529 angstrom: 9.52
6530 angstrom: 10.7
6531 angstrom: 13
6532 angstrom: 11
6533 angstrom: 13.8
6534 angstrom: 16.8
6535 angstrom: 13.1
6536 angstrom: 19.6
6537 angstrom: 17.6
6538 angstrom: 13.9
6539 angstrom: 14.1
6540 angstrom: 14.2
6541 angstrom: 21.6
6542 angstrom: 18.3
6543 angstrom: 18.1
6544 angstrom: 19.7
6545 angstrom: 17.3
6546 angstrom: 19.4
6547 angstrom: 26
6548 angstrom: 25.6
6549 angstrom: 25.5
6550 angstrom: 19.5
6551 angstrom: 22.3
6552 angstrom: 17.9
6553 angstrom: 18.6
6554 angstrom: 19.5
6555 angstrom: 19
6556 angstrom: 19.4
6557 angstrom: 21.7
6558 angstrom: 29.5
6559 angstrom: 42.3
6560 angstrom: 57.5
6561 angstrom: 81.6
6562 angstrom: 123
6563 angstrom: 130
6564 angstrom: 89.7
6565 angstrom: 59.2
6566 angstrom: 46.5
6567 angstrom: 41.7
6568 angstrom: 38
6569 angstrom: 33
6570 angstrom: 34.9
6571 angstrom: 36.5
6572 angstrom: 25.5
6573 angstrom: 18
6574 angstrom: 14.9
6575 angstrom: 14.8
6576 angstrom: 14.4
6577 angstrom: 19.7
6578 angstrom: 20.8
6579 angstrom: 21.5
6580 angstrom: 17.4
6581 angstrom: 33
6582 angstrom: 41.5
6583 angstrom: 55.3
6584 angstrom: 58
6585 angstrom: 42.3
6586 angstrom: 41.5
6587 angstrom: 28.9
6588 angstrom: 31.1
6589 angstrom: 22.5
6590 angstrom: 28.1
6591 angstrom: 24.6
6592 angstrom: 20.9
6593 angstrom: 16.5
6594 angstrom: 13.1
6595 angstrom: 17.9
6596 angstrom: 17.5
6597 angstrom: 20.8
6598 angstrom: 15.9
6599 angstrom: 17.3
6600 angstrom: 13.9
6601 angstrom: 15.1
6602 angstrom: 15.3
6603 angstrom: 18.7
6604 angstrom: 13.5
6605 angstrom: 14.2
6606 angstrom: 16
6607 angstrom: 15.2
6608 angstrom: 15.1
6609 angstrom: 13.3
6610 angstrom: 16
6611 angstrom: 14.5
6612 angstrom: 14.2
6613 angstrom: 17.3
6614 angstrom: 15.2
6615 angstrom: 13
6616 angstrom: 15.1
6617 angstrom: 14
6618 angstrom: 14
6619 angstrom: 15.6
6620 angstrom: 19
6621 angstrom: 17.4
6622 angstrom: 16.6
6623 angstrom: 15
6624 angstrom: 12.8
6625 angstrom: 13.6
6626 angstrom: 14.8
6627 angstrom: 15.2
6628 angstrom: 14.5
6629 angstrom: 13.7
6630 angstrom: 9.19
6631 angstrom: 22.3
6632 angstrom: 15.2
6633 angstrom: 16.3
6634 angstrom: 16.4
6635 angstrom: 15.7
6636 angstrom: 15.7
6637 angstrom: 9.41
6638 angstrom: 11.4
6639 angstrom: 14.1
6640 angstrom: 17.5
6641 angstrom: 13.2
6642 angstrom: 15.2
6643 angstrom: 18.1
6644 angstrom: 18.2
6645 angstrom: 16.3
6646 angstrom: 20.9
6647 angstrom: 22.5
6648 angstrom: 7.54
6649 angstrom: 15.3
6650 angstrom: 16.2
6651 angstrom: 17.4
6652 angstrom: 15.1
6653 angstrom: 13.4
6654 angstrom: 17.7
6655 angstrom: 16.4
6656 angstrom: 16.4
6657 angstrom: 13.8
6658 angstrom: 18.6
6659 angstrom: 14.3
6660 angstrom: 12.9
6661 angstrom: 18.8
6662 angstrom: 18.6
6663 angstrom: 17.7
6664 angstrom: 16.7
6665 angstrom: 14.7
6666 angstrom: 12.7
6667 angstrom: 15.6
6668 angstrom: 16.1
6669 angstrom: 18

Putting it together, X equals 0.44 mag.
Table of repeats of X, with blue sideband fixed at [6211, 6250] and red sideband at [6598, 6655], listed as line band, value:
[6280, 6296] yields 0.04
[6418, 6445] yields 0.02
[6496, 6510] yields -0.01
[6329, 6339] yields -0.03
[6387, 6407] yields 0.03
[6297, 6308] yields -0.06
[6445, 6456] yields 0.08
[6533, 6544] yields -0.10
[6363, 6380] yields 0.01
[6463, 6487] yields -0.04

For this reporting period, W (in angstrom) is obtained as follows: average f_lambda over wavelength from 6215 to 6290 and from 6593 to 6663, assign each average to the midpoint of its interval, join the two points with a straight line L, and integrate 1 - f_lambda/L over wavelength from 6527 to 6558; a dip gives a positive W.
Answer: -4.7 angstrom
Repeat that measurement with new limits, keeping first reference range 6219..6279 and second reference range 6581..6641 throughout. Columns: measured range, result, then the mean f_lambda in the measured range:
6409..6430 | 3.46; 14.1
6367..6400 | 2.59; 15.2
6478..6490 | 1.66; 15.2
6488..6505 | 2.67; 15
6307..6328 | 0.50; 15.3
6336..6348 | 0.58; 15.2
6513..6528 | 2.24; 15.4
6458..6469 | 1.63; 14.9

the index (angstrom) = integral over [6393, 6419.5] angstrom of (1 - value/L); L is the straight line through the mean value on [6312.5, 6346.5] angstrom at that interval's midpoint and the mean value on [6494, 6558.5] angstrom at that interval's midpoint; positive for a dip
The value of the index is 2.3 angstrom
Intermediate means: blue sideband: 15.4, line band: 14.5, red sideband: 16.7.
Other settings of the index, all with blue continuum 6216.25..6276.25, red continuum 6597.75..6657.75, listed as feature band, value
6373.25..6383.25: 0.6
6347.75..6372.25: -1.2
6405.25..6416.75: 0.4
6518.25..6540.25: 1.3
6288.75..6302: 0.6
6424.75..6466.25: 0.7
